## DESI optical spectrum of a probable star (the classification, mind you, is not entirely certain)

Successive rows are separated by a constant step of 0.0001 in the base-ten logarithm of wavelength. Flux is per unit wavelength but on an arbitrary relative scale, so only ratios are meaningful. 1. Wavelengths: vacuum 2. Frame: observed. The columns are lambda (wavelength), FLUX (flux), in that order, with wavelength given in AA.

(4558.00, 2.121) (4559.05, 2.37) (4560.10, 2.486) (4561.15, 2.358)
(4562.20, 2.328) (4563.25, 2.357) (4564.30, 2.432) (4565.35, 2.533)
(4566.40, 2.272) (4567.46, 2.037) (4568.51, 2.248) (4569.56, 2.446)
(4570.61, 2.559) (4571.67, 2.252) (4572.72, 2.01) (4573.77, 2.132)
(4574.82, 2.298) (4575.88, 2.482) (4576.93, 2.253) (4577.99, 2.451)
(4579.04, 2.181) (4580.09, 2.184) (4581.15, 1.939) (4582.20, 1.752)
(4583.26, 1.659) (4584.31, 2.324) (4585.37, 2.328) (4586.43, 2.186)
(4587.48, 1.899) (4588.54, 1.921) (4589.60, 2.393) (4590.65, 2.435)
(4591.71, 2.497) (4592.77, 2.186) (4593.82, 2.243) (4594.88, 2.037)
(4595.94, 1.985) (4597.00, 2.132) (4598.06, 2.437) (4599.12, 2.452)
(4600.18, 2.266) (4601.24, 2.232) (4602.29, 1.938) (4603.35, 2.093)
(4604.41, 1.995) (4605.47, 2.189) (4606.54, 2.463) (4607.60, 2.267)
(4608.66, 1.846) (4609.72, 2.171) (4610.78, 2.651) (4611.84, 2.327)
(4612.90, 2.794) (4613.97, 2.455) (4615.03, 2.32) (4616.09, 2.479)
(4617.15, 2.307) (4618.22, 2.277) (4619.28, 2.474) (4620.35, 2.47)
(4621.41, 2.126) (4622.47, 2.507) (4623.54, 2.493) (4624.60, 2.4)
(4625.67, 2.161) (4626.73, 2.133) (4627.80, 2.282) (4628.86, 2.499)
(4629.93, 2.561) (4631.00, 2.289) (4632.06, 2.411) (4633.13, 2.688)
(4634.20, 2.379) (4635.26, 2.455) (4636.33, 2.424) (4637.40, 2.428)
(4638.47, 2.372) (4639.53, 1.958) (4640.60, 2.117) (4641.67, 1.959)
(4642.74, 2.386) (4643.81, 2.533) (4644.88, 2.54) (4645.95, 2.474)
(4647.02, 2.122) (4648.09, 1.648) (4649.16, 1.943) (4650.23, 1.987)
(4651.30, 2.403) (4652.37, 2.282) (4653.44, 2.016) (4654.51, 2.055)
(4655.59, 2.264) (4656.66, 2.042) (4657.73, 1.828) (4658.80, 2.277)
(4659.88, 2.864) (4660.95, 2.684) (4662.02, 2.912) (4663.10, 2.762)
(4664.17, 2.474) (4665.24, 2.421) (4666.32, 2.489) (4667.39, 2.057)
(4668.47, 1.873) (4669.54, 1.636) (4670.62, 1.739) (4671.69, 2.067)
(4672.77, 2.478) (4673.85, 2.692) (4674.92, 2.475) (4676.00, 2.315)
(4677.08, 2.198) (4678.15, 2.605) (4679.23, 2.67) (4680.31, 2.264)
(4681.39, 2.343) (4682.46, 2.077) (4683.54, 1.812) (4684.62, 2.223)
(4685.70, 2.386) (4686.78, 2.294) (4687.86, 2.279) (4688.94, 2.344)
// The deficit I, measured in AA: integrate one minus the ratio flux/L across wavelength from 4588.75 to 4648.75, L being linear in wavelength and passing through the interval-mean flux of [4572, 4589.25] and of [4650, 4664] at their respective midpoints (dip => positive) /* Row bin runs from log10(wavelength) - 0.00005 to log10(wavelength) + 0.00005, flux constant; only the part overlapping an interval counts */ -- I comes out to -1.8 AA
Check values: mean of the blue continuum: 2.13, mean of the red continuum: 2.35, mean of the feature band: 2.3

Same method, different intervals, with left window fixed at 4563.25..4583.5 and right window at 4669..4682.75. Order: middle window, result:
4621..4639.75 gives -0.98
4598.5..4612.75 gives 0.03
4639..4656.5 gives 0.77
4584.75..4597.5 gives 0.28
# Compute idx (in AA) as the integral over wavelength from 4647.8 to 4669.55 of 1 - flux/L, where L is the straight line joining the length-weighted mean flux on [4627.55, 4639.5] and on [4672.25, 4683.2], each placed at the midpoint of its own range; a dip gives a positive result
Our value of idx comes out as 1.4 AA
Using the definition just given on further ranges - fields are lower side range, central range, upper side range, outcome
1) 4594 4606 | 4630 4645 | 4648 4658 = -1.8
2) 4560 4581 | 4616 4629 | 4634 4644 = -0.3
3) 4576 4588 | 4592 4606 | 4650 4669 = -0.1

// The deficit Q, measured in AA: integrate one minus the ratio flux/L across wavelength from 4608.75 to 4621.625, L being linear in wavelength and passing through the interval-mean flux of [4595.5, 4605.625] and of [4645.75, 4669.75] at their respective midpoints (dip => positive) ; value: -1.2 AA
